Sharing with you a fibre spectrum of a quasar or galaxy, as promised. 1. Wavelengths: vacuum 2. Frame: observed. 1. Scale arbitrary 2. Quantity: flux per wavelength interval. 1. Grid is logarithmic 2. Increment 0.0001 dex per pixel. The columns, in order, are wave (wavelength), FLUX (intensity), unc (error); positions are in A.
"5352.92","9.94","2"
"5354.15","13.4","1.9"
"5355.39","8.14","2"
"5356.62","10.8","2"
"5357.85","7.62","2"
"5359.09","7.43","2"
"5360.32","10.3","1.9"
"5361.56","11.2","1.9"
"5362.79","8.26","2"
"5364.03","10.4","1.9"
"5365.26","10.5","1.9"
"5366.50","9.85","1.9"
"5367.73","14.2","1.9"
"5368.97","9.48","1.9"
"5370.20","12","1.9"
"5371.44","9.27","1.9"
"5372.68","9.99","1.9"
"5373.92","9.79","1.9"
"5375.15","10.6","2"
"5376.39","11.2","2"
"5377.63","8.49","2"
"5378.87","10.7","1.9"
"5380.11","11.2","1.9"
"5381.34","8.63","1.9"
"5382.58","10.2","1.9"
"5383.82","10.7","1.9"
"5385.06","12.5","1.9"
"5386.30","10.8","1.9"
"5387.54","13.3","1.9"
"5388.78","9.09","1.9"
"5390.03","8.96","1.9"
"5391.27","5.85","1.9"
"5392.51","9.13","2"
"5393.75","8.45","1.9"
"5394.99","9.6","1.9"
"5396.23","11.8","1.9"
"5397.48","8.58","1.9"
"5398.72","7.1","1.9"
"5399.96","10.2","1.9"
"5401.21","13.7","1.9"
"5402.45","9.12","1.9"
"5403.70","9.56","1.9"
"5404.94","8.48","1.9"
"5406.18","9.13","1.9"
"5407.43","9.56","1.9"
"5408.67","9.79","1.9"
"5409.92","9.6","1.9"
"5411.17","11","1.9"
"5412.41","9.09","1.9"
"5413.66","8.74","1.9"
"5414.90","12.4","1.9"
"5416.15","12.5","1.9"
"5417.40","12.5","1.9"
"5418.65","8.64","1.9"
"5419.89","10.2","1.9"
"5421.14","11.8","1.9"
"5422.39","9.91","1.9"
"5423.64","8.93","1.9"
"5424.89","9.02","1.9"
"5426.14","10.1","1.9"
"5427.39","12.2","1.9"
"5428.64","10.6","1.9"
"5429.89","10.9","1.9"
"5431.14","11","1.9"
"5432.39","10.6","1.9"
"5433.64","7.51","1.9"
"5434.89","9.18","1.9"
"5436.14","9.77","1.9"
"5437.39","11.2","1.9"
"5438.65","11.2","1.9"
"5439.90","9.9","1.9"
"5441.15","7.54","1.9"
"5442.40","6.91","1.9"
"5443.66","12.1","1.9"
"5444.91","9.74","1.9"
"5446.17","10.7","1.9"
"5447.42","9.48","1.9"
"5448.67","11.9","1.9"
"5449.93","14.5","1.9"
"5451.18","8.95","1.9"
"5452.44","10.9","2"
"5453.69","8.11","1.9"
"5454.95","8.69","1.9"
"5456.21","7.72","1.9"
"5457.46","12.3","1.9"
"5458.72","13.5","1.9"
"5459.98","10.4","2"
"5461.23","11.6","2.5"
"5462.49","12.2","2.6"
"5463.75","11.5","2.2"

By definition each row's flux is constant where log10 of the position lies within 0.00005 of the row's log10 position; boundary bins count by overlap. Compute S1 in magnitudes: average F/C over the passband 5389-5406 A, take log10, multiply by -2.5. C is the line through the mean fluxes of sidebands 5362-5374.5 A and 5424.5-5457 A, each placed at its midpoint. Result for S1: 0.11 mag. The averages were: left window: 10.4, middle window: 9.26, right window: 10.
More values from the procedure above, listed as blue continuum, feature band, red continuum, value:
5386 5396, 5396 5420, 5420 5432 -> -0.01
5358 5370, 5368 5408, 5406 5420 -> 0.03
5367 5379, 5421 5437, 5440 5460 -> 0.02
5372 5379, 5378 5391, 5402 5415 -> -0.05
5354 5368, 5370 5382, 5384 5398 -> -0.02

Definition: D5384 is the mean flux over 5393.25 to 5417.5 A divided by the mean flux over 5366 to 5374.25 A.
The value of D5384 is 0.94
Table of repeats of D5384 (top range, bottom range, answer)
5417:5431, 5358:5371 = 1.02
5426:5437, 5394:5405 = 1.04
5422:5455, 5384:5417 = 1.01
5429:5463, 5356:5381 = 1.02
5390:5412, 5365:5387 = 0.89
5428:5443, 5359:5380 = 0.94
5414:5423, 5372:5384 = 1.09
